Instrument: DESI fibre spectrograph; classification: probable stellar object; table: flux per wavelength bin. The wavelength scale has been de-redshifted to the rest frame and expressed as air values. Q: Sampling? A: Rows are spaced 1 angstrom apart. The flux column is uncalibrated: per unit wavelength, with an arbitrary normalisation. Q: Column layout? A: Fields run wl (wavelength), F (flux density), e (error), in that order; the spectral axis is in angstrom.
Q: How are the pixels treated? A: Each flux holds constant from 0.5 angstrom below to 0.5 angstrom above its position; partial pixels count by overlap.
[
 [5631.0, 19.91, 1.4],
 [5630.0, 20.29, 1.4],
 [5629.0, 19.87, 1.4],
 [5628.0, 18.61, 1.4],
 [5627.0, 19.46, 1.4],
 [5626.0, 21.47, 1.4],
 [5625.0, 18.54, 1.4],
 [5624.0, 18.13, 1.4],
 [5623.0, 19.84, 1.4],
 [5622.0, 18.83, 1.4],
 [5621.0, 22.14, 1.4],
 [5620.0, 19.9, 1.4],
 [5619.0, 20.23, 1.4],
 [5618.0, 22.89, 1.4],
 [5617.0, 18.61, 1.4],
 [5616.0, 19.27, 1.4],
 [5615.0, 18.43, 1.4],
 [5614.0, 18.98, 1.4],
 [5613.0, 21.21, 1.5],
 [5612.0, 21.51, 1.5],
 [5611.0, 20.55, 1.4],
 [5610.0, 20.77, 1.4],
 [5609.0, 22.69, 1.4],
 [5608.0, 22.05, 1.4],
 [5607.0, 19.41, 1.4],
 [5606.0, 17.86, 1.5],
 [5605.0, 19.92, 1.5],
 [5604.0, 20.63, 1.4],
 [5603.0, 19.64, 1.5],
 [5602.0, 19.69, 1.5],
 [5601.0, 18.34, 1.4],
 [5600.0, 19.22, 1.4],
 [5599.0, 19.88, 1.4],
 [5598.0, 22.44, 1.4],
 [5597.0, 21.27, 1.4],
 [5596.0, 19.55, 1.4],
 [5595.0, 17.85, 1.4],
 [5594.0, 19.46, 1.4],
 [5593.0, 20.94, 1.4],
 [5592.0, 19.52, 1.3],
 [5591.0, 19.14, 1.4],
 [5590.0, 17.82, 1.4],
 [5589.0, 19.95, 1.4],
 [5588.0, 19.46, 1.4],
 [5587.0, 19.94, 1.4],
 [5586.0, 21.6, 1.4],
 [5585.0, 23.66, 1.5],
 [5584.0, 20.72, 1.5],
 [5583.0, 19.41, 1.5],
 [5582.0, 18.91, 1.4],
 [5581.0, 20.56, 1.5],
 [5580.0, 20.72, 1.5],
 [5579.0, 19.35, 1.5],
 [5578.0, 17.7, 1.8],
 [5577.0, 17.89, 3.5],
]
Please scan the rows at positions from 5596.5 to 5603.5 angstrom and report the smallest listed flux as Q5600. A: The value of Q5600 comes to 18.34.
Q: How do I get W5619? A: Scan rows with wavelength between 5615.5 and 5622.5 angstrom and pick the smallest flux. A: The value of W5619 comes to 18.61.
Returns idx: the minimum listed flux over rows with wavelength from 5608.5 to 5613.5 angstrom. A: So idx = 20.55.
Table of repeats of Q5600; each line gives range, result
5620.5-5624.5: 18.13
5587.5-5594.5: 17.82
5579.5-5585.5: 18.91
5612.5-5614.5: 18.98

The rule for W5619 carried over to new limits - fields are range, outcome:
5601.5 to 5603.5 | 19.64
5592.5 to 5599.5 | 17.85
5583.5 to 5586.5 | 20.72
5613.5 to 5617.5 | 18.43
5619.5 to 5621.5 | 19.9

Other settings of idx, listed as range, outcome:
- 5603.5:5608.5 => 17.86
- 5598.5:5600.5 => 19.22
